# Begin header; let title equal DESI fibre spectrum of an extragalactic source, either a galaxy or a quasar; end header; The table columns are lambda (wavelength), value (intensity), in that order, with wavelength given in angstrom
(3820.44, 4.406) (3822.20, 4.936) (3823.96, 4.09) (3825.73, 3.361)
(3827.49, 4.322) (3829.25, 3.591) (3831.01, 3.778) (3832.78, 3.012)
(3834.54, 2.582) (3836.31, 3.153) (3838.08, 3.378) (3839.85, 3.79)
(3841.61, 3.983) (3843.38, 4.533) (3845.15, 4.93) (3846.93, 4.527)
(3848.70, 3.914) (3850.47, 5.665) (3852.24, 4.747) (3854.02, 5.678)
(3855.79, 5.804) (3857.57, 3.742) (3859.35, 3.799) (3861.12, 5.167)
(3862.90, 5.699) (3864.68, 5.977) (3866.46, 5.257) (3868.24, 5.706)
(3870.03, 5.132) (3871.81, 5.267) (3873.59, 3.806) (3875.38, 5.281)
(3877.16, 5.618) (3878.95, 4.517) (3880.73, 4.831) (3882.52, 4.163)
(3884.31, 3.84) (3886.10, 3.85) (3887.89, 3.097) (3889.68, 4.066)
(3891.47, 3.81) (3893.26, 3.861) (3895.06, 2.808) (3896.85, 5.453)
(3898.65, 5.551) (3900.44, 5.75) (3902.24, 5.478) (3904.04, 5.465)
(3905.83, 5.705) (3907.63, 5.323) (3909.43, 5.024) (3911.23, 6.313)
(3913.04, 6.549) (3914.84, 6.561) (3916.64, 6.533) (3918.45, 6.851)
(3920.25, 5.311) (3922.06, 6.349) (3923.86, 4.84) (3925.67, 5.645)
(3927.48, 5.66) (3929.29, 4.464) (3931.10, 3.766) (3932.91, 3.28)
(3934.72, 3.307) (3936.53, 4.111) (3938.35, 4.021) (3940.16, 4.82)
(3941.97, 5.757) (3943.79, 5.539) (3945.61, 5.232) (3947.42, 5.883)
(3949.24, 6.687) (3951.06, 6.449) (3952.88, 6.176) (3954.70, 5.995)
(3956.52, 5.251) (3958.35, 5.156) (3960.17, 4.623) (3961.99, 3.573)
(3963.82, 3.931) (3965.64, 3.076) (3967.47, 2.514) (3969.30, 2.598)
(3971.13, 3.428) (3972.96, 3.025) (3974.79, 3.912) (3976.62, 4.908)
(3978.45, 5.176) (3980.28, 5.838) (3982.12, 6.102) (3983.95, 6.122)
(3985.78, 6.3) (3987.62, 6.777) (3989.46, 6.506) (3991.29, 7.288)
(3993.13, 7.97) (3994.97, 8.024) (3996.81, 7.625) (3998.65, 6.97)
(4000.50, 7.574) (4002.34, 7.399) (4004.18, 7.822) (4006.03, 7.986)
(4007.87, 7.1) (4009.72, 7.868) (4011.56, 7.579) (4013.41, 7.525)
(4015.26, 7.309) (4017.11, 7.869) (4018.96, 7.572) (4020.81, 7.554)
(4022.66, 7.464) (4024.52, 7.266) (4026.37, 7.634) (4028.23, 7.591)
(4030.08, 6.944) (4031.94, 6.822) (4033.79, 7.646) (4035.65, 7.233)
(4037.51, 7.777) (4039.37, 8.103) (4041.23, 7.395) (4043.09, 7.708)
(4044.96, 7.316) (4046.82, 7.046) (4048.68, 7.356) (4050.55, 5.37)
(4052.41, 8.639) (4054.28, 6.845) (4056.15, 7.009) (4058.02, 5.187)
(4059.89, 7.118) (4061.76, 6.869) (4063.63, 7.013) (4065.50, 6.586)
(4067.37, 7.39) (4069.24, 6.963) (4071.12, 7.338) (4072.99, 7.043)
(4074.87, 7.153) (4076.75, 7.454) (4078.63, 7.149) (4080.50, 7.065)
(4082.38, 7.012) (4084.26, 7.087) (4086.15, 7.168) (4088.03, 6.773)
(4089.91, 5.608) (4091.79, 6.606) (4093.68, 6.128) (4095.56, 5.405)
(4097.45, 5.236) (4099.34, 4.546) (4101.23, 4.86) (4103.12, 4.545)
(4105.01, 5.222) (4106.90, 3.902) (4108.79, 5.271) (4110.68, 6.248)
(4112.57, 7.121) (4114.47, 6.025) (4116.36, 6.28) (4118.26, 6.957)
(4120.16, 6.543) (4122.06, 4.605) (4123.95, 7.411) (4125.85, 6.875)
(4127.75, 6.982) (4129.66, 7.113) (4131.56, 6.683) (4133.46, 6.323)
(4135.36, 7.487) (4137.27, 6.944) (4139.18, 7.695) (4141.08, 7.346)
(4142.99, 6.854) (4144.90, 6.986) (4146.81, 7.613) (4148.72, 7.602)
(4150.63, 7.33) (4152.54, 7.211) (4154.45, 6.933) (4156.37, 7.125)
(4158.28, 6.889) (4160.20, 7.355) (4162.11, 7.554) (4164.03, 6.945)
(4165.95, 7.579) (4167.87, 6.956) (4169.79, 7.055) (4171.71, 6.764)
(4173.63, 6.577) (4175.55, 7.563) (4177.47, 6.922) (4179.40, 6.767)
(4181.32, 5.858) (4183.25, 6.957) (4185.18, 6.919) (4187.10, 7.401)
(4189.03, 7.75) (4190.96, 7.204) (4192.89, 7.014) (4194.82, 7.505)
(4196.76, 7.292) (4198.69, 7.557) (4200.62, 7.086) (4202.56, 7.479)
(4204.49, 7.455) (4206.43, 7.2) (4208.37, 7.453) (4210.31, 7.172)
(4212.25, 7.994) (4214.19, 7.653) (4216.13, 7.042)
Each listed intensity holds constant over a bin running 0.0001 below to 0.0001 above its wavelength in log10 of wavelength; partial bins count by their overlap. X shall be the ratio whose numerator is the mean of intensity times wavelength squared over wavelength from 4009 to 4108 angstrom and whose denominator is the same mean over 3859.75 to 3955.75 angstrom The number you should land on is 1.4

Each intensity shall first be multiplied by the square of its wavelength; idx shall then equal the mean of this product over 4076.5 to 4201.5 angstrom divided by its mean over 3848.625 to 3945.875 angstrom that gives 1.52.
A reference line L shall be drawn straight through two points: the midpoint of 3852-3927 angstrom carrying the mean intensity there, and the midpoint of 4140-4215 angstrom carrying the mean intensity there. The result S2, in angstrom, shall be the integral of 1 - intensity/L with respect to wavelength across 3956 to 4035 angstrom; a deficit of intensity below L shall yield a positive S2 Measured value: -4.9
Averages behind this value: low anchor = 5.11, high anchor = 7.2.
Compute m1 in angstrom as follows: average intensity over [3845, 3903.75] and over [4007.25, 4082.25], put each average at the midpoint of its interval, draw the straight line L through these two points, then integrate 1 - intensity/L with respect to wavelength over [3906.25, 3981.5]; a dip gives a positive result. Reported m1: 9.9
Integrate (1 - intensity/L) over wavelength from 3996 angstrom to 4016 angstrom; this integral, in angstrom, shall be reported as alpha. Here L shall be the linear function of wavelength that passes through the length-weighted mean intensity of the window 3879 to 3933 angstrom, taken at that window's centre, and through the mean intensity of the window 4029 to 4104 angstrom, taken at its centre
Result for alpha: -4.6 angstrom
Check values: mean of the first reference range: 5.03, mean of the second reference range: 6.76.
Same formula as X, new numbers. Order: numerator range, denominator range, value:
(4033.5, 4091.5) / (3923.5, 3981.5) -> 1.61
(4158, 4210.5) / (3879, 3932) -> 1.62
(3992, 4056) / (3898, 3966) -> 1.48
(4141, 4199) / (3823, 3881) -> 1.85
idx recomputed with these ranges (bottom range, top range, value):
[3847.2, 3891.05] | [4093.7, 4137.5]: 1.43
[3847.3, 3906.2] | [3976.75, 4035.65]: 1.60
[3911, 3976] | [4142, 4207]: 1.64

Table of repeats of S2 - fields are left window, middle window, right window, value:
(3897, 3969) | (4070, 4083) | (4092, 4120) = -3.9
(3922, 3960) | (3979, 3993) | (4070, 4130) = -2.6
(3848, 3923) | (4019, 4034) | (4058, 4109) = -3.6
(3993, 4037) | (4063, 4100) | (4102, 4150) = 1.4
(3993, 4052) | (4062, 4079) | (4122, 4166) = 0.5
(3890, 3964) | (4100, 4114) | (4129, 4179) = 2.9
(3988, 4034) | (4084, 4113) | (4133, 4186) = 6.3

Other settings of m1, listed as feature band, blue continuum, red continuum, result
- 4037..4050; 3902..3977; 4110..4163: -3.1 angstrom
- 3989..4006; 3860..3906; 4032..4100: -4.0 angstrom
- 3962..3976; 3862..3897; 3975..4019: 6.9 angstrom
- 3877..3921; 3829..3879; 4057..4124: -1.2 angstrom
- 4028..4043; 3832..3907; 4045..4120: -3.5 angstrom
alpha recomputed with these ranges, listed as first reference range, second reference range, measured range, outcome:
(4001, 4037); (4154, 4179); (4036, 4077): 1.5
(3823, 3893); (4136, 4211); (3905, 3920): -3.7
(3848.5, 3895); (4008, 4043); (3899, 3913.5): -1.0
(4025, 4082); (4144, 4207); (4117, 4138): 1.3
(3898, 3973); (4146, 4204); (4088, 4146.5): 3.9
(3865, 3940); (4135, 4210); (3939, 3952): -1.1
